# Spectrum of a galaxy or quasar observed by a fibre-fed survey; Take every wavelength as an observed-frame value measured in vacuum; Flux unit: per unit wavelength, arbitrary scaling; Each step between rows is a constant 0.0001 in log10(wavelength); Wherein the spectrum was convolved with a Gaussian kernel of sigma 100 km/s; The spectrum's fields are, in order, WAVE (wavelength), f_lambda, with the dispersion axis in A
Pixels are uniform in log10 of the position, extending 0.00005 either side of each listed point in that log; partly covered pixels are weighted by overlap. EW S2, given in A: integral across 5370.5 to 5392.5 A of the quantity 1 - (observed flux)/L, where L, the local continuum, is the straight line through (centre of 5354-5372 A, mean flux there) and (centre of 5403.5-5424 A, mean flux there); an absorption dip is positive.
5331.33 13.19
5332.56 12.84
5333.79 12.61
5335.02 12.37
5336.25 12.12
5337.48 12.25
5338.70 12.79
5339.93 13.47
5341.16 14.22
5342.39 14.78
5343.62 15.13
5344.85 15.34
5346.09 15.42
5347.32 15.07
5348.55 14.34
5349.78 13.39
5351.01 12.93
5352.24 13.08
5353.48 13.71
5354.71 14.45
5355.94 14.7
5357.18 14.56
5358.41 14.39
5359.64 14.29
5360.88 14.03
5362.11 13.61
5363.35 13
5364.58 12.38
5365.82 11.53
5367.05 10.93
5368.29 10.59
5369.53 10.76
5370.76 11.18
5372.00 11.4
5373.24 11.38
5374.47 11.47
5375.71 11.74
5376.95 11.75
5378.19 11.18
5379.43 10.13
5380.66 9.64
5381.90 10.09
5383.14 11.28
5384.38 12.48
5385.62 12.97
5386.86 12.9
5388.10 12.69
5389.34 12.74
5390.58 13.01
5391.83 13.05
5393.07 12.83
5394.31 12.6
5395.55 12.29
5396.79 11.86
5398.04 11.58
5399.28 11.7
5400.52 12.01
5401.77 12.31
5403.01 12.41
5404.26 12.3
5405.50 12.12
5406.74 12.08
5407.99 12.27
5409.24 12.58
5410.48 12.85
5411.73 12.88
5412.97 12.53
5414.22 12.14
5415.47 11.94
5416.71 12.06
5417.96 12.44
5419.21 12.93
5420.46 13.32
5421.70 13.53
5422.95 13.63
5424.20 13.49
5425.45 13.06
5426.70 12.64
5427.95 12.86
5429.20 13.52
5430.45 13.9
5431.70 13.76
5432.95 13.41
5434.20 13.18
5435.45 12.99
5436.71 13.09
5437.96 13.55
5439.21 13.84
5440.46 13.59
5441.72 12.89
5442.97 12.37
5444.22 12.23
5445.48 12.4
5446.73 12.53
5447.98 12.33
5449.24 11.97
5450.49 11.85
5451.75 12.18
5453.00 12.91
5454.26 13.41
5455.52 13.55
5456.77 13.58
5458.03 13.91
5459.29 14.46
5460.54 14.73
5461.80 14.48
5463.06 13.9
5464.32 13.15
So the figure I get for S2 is 1.8 A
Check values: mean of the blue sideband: 12.8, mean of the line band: 11.7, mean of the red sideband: 12.6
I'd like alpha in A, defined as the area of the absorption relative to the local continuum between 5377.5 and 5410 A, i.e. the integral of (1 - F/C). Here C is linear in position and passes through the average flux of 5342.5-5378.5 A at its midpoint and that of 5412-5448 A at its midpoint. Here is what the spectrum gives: 2.4 A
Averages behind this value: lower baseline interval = 13.1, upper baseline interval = 13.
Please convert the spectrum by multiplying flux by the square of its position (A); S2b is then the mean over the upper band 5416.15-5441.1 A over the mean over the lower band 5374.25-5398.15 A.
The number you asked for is 1.13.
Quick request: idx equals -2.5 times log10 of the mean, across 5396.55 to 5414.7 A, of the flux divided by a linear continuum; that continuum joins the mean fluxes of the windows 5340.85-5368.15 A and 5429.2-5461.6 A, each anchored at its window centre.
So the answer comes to 0.10 mag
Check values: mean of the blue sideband 13.8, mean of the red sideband 13.2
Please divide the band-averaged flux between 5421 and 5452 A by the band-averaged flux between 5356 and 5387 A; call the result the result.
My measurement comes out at 1.08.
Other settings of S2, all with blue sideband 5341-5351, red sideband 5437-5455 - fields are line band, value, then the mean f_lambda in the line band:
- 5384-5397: 1.0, 12.7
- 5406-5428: 0.9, 12.7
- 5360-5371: 1.7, 12.1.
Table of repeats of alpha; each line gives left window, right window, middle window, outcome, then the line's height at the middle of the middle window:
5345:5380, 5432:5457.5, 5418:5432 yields -0.4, 12.9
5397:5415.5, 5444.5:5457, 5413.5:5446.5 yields -1.5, 12.4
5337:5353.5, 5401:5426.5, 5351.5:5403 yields 4.1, 13.4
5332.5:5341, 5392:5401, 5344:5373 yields -1.7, 12.5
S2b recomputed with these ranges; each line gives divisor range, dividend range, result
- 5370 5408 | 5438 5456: 1.09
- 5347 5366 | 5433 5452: 0.96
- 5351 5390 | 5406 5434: 1.07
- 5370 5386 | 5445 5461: 1.19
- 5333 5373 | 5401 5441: 1.00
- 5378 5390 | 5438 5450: 1.12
